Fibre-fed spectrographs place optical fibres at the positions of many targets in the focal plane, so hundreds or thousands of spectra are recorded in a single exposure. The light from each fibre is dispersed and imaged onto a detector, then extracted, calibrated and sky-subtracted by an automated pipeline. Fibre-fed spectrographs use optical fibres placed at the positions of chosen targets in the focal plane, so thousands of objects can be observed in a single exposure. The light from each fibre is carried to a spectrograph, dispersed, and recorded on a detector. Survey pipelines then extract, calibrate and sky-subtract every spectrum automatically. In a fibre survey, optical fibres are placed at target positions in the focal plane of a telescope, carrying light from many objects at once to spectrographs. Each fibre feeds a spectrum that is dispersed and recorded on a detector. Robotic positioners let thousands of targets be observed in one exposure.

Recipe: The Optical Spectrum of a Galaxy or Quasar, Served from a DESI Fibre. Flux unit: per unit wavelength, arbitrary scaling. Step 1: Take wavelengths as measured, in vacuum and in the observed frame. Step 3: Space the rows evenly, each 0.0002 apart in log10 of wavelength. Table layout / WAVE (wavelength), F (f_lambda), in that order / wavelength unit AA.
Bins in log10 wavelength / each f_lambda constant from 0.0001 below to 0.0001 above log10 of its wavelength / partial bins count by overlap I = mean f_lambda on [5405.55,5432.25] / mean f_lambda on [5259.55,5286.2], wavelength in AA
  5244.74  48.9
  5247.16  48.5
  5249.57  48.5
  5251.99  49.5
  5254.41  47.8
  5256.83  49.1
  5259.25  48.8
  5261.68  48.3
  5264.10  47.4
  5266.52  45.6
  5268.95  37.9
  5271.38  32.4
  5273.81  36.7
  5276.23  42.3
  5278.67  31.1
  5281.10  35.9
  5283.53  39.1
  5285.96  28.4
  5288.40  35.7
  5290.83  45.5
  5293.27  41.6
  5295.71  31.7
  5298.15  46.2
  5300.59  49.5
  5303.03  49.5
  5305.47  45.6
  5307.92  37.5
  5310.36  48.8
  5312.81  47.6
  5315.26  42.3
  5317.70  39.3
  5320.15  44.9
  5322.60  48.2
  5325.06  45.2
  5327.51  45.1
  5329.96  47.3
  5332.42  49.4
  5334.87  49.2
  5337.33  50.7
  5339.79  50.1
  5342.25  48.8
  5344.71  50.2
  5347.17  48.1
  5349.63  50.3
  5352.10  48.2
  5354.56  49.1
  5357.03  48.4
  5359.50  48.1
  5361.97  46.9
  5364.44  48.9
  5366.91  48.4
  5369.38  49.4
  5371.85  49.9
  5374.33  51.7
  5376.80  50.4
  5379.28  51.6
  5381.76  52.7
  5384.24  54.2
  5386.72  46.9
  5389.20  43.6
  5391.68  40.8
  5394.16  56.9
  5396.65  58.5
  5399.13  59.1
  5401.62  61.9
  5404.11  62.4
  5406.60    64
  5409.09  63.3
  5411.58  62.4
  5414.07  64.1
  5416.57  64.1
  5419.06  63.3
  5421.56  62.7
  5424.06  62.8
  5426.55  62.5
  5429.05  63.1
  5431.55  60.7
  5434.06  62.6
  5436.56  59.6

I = 1.60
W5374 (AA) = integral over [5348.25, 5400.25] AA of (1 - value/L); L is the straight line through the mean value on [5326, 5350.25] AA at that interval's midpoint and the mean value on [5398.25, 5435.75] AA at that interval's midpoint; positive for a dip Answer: 4.7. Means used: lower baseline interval 48.9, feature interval 50.2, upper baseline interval 62.6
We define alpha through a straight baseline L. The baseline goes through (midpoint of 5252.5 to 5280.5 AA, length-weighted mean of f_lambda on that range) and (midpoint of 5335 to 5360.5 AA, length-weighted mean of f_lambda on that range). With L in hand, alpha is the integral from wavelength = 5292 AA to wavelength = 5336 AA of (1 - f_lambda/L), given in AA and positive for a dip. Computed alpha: 1.4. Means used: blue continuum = 42.5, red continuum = 49.2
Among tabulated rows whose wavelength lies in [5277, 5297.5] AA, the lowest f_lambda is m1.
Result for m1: 28.4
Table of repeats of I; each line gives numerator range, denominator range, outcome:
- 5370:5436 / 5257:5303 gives 1.41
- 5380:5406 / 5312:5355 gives 1.14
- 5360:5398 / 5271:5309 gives 1.27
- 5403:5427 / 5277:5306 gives 1.58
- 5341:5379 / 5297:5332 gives 1.08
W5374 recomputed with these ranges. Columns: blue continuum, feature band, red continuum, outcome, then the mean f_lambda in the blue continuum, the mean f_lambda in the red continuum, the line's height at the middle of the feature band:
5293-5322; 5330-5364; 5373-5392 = -1.6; 43.9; 49.4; 46.8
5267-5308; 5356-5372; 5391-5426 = 1.3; 39.4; 60.8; 52.9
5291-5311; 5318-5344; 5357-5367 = -1.0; 43.7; 48.1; 45.9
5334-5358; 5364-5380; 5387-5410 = 0.8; 49.3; 56.2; 52.7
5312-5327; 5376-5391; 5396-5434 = 1.8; 44.5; 62.4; 56.5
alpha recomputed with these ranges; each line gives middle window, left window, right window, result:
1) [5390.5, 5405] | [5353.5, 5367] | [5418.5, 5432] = 0.0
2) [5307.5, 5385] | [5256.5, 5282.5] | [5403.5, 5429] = 6.4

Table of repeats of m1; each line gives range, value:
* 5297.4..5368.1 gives 37.5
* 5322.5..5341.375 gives 45.1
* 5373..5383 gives 50.4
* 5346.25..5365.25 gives 46.9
